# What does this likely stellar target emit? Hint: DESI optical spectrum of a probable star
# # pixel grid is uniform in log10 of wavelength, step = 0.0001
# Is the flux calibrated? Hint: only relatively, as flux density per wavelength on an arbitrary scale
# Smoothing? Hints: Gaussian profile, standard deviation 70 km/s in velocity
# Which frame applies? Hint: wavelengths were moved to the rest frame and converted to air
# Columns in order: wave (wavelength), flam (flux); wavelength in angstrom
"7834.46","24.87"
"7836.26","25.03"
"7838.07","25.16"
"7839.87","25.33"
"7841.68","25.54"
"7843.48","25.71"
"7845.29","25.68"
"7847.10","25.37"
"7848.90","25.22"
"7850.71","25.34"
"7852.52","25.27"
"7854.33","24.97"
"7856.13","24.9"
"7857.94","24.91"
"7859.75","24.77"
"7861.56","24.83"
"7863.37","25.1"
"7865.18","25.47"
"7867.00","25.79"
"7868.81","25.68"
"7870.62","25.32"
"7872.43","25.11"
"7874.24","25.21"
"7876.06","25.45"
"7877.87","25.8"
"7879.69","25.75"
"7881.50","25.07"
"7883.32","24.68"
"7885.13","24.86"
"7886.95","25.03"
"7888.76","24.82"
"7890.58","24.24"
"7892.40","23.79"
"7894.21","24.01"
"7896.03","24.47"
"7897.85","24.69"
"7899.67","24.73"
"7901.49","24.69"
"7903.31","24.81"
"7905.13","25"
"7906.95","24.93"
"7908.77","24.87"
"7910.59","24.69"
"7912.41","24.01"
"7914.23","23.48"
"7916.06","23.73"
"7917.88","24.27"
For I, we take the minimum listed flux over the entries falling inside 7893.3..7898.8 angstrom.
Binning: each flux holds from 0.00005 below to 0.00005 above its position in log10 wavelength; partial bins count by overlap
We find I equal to 24.01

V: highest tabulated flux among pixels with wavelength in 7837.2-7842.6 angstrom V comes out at 25.54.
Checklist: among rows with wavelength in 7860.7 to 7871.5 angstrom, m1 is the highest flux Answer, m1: 25.79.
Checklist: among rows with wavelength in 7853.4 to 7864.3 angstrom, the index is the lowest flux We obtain 24.77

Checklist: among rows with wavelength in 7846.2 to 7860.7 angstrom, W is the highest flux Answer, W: 25.37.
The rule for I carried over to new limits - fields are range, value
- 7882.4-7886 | 24.68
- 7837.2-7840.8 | 25.16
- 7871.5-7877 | 25.11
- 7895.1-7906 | 24.47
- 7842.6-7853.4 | 25.22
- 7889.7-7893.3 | 23.79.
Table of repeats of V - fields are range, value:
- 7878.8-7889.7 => 25.75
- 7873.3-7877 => 25.45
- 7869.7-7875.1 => 25.32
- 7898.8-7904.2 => 24.81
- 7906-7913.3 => 24.93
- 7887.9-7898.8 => 24.82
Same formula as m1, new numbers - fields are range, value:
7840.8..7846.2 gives 25.71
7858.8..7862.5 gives 24.83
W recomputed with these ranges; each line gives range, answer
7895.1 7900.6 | 24.73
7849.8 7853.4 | 25.34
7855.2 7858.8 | 24.91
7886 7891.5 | 25.03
